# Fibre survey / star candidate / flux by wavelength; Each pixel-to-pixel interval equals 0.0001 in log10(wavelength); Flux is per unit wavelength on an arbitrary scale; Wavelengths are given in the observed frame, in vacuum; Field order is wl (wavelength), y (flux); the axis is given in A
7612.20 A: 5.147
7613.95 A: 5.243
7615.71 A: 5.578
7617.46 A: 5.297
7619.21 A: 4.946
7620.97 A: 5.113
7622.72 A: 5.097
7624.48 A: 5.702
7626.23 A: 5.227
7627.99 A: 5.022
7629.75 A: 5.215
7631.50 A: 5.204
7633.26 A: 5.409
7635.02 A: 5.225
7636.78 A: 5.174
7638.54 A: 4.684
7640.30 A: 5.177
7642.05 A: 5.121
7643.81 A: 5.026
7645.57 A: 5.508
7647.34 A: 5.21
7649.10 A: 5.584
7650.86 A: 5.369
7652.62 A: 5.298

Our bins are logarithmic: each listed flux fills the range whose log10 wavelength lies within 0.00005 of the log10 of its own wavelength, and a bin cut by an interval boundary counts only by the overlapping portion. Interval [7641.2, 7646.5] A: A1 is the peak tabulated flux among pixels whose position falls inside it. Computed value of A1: 5.508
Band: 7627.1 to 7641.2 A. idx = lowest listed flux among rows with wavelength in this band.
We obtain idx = 4.684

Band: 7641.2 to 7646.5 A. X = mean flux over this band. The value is 5.21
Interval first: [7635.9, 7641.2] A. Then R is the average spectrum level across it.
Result 5.02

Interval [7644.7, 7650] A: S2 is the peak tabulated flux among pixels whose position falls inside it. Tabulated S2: 5.584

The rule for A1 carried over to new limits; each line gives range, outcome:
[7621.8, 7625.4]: 5.702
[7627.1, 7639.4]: 5.409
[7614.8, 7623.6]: 5.578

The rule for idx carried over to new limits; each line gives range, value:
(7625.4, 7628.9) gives 5.022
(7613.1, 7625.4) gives 4.946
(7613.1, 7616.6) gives 5.243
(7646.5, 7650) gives 5.21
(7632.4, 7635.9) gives 5.225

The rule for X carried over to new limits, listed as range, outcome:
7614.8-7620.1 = 5.27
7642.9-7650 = 5.33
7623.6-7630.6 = 5.29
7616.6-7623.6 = 5.11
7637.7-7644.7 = 5.01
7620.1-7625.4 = 5.31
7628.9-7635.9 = 5.26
